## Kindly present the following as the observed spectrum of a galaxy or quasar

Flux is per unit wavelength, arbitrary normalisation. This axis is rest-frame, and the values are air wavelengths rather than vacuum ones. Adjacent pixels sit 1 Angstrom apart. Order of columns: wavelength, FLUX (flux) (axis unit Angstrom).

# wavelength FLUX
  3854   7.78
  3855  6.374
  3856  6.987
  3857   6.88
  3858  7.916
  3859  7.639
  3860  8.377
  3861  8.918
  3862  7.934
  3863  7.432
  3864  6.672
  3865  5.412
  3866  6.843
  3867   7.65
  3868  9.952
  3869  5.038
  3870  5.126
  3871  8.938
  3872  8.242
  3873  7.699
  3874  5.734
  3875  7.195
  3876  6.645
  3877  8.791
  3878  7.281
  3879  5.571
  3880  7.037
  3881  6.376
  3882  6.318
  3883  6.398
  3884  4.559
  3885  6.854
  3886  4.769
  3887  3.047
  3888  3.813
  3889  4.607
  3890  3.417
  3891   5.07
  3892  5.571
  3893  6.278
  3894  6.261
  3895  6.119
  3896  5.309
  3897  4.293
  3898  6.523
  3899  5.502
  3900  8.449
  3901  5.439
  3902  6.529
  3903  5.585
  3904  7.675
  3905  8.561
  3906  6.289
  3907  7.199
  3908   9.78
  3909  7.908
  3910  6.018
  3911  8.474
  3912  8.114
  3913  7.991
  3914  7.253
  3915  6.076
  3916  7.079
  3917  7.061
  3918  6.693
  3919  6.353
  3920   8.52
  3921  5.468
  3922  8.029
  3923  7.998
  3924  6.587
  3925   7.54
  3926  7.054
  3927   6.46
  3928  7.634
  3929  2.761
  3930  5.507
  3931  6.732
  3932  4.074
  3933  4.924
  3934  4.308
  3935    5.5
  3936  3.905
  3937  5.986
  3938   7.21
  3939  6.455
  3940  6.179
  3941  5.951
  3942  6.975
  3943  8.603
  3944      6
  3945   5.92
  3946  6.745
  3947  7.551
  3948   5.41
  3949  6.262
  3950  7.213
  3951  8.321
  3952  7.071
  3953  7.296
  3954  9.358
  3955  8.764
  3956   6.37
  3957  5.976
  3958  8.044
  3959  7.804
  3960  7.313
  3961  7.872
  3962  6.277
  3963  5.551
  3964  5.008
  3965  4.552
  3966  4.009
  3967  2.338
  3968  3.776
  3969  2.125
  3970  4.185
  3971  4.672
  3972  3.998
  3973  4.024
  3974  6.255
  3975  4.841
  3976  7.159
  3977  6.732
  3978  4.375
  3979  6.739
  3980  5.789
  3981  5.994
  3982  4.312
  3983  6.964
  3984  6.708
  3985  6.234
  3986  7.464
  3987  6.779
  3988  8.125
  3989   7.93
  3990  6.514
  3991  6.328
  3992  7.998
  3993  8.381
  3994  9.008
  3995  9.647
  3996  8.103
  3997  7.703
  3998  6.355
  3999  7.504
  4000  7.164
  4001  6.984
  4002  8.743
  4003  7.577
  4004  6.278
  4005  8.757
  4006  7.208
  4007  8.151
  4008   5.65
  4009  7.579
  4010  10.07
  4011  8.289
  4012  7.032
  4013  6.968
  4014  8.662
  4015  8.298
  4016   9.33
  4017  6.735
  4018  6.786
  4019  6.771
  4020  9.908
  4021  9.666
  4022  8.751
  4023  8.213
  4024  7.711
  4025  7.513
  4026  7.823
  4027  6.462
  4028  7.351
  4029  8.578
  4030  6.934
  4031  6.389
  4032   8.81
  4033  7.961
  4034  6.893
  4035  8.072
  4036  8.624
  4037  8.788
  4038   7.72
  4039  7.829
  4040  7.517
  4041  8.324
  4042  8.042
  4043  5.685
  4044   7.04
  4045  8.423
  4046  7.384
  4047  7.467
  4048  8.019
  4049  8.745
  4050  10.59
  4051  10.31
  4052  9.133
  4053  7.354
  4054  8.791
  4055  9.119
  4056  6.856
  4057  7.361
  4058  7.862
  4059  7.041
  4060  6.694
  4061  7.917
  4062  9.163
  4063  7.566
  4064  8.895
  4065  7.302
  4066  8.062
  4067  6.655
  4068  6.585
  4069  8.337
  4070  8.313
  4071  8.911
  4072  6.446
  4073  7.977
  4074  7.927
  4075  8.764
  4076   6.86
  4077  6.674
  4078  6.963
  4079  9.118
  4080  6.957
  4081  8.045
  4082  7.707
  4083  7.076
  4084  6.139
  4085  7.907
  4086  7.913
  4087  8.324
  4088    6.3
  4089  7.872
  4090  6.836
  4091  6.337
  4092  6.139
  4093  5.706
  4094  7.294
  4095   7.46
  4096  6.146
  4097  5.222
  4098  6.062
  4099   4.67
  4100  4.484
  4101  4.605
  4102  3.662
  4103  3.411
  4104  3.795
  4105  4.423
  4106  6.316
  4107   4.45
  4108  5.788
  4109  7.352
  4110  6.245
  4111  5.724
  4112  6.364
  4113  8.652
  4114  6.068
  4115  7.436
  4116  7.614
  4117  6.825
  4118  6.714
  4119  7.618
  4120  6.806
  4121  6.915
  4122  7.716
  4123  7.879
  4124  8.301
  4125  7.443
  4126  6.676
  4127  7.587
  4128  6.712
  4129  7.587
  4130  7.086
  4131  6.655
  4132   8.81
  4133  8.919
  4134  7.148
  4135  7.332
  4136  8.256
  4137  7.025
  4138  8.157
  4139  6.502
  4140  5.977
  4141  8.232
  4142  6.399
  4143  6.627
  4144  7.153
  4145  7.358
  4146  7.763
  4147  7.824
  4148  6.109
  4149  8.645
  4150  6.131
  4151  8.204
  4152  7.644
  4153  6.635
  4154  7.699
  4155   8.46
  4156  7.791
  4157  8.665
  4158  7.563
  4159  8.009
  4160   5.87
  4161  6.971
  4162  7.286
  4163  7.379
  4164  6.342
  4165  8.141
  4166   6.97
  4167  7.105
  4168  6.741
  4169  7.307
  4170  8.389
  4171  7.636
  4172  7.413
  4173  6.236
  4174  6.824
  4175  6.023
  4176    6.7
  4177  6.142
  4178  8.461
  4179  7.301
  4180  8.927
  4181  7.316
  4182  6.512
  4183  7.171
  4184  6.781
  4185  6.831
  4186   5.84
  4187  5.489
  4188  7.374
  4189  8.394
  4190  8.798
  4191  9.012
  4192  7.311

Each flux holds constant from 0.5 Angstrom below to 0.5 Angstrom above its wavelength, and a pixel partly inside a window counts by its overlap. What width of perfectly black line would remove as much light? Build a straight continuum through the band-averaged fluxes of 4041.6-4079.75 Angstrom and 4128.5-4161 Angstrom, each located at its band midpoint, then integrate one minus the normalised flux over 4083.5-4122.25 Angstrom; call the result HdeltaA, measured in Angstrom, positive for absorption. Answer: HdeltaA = 7.00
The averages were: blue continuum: 7.9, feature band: 6.28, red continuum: 7.44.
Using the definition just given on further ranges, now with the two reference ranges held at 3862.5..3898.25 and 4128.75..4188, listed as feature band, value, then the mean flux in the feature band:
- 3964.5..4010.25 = 1.1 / 6.45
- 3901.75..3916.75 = -2.6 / 7.38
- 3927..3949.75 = 1.6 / 5.96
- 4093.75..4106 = 3.4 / 5.11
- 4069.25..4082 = -1.5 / 7.76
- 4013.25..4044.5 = -5.0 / 7.84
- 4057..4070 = -1.5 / 7.69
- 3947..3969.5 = 0.8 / 6.24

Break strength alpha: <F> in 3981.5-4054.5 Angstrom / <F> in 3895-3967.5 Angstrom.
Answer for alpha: 1.18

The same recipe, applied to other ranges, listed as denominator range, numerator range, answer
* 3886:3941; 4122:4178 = 1.17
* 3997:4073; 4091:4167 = 0.87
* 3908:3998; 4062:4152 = 1.08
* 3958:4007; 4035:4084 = 1.23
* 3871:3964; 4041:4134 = 1.10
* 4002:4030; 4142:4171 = 0.94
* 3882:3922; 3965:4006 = 1.00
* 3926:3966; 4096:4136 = 1.02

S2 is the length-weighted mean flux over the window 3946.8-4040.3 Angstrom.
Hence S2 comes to 7.04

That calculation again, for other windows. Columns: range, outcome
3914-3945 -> 6.33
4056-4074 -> 7.69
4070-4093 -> 7.4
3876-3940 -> 6.3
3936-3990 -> 6.2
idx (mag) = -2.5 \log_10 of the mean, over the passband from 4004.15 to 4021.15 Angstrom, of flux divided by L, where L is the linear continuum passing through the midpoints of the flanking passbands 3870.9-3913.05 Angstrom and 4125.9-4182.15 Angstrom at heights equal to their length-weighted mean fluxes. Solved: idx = -0.16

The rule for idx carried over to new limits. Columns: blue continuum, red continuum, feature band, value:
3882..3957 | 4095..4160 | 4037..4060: -0.197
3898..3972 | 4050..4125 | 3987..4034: -0.154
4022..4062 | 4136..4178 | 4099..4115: 0.348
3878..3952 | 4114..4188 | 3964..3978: 0.403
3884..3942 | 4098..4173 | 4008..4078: -0.187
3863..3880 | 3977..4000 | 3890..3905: 0.169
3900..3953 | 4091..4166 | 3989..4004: -0.140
